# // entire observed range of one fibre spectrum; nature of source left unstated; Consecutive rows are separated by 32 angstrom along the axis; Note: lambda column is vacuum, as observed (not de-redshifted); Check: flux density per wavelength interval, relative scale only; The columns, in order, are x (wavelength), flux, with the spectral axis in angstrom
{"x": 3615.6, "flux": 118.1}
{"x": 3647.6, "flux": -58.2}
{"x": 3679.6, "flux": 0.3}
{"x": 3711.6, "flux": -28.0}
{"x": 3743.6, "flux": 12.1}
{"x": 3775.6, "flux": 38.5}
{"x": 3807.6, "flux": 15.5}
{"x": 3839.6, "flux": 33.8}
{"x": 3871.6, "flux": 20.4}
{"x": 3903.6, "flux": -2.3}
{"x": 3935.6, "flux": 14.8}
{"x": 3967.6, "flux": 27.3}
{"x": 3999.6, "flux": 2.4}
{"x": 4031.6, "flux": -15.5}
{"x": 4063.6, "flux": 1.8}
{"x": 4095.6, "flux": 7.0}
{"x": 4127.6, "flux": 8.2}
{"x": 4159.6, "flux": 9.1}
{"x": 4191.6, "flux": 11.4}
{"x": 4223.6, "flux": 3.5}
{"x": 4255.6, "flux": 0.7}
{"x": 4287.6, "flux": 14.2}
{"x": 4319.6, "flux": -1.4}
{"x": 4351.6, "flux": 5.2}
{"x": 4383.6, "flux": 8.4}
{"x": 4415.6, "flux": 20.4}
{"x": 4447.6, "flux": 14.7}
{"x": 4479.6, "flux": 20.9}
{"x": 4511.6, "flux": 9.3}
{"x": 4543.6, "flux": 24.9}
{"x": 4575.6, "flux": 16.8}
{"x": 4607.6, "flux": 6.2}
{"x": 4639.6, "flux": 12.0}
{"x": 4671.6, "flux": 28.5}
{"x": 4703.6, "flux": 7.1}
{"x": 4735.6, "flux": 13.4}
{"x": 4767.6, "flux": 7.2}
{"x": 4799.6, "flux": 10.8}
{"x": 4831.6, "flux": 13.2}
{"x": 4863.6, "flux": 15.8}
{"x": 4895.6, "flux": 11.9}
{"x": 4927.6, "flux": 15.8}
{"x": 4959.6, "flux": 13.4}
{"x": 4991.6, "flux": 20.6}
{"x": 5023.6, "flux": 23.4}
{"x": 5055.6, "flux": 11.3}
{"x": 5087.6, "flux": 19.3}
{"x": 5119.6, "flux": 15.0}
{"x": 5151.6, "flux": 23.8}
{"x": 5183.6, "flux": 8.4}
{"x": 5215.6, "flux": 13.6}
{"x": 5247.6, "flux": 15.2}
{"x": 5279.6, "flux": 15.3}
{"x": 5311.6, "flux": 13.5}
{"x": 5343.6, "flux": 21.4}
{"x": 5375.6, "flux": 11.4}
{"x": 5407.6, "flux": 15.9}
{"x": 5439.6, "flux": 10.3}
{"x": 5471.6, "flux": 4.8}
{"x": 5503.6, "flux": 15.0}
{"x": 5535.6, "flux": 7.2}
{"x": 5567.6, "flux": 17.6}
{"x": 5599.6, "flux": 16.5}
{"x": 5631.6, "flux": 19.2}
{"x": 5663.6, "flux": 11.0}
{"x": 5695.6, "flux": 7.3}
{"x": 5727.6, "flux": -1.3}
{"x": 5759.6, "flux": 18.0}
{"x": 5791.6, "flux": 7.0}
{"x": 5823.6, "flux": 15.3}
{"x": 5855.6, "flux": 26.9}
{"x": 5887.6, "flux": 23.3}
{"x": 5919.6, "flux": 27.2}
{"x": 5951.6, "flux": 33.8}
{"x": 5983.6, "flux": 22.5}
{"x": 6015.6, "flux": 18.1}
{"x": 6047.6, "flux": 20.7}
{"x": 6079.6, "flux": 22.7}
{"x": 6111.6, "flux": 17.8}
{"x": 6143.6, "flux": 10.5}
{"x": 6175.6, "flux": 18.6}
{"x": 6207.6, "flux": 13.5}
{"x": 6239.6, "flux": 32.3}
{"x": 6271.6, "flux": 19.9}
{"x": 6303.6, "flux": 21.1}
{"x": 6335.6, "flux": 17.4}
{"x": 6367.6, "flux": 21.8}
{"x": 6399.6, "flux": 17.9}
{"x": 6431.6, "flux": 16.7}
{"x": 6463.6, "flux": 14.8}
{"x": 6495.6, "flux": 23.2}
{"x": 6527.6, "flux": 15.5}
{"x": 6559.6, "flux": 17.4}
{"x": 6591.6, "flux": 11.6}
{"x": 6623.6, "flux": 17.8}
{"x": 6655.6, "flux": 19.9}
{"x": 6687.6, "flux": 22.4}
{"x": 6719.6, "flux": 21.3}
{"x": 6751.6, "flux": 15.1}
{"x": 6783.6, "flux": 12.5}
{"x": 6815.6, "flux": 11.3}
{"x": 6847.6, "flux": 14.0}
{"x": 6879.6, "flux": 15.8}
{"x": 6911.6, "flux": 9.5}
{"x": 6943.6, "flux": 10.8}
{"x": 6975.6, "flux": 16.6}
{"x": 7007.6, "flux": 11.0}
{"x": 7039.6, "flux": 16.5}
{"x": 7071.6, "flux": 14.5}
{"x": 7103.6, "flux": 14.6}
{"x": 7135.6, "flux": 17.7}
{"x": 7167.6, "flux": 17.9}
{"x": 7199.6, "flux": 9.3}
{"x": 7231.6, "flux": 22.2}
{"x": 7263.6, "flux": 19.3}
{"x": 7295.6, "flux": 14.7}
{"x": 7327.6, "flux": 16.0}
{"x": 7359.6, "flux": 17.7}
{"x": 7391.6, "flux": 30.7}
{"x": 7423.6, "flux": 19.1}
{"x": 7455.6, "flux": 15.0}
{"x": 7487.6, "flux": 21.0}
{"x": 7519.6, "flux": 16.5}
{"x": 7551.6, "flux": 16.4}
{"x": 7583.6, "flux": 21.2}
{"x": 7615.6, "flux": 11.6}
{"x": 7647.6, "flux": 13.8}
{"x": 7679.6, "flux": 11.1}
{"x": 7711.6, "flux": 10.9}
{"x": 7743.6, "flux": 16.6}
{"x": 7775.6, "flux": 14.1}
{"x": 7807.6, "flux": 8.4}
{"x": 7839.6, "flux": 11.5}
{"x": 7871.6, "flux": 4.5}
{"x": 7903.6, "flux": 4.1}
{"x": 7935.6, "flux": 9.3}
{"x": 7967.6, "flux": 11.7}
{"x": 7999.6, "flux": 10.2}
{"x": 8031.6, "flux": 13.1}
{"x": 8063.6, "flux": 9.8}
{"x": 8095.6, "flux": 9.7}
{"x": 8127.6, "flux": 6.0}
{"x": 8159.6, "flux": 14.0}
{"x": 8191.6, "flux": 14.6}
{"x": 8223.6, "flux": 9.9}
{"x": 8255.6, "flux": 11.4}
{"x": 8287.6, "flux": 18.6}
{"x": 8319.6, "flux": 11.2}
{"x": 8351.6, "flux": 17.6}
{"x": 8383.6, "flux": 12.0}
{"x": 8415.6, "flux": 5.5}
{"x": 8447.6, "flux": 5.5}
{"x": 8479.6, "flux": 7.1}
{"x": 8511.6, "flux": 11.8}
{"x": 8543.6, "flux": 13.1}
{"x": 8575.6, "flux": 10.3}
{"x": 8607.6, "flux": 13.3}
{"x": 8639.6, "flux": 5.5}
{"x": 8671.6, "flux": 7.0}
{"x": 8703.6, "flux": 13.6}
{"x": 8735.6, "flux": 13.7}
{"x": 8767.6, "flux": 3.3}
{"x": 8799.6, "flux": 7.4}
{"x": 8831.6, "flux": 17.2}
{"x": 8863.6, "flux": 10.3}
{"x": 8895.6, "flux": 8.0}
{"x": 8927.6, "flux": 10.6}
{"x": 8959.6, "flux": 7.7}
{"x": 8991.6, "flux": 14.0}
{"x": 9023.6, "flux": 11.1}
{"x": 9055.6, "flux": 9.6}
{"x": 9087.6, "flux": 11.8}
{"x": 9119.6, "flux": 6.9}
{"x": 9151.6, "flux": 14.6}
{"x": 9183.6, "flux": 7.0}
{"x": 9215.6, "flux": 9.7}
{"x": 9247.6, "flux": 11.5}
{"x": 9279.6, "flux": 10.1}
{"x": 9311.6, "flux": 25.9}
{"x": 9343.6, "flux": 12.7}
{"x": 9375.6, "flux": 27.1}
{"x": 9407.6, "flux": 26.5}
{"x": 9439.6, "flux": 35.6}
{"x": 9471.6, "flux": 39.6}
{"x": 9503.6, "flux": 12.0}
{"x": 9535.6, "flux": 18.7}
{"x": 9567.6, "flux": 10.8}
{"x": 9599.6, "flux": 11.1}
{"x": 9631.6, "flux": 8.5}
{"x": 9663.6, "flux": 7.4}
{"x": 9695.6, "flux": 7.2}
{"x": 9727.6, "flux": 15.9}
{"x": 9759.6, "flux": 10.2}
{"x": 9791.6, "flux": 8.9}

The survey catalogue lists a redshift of 0.12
